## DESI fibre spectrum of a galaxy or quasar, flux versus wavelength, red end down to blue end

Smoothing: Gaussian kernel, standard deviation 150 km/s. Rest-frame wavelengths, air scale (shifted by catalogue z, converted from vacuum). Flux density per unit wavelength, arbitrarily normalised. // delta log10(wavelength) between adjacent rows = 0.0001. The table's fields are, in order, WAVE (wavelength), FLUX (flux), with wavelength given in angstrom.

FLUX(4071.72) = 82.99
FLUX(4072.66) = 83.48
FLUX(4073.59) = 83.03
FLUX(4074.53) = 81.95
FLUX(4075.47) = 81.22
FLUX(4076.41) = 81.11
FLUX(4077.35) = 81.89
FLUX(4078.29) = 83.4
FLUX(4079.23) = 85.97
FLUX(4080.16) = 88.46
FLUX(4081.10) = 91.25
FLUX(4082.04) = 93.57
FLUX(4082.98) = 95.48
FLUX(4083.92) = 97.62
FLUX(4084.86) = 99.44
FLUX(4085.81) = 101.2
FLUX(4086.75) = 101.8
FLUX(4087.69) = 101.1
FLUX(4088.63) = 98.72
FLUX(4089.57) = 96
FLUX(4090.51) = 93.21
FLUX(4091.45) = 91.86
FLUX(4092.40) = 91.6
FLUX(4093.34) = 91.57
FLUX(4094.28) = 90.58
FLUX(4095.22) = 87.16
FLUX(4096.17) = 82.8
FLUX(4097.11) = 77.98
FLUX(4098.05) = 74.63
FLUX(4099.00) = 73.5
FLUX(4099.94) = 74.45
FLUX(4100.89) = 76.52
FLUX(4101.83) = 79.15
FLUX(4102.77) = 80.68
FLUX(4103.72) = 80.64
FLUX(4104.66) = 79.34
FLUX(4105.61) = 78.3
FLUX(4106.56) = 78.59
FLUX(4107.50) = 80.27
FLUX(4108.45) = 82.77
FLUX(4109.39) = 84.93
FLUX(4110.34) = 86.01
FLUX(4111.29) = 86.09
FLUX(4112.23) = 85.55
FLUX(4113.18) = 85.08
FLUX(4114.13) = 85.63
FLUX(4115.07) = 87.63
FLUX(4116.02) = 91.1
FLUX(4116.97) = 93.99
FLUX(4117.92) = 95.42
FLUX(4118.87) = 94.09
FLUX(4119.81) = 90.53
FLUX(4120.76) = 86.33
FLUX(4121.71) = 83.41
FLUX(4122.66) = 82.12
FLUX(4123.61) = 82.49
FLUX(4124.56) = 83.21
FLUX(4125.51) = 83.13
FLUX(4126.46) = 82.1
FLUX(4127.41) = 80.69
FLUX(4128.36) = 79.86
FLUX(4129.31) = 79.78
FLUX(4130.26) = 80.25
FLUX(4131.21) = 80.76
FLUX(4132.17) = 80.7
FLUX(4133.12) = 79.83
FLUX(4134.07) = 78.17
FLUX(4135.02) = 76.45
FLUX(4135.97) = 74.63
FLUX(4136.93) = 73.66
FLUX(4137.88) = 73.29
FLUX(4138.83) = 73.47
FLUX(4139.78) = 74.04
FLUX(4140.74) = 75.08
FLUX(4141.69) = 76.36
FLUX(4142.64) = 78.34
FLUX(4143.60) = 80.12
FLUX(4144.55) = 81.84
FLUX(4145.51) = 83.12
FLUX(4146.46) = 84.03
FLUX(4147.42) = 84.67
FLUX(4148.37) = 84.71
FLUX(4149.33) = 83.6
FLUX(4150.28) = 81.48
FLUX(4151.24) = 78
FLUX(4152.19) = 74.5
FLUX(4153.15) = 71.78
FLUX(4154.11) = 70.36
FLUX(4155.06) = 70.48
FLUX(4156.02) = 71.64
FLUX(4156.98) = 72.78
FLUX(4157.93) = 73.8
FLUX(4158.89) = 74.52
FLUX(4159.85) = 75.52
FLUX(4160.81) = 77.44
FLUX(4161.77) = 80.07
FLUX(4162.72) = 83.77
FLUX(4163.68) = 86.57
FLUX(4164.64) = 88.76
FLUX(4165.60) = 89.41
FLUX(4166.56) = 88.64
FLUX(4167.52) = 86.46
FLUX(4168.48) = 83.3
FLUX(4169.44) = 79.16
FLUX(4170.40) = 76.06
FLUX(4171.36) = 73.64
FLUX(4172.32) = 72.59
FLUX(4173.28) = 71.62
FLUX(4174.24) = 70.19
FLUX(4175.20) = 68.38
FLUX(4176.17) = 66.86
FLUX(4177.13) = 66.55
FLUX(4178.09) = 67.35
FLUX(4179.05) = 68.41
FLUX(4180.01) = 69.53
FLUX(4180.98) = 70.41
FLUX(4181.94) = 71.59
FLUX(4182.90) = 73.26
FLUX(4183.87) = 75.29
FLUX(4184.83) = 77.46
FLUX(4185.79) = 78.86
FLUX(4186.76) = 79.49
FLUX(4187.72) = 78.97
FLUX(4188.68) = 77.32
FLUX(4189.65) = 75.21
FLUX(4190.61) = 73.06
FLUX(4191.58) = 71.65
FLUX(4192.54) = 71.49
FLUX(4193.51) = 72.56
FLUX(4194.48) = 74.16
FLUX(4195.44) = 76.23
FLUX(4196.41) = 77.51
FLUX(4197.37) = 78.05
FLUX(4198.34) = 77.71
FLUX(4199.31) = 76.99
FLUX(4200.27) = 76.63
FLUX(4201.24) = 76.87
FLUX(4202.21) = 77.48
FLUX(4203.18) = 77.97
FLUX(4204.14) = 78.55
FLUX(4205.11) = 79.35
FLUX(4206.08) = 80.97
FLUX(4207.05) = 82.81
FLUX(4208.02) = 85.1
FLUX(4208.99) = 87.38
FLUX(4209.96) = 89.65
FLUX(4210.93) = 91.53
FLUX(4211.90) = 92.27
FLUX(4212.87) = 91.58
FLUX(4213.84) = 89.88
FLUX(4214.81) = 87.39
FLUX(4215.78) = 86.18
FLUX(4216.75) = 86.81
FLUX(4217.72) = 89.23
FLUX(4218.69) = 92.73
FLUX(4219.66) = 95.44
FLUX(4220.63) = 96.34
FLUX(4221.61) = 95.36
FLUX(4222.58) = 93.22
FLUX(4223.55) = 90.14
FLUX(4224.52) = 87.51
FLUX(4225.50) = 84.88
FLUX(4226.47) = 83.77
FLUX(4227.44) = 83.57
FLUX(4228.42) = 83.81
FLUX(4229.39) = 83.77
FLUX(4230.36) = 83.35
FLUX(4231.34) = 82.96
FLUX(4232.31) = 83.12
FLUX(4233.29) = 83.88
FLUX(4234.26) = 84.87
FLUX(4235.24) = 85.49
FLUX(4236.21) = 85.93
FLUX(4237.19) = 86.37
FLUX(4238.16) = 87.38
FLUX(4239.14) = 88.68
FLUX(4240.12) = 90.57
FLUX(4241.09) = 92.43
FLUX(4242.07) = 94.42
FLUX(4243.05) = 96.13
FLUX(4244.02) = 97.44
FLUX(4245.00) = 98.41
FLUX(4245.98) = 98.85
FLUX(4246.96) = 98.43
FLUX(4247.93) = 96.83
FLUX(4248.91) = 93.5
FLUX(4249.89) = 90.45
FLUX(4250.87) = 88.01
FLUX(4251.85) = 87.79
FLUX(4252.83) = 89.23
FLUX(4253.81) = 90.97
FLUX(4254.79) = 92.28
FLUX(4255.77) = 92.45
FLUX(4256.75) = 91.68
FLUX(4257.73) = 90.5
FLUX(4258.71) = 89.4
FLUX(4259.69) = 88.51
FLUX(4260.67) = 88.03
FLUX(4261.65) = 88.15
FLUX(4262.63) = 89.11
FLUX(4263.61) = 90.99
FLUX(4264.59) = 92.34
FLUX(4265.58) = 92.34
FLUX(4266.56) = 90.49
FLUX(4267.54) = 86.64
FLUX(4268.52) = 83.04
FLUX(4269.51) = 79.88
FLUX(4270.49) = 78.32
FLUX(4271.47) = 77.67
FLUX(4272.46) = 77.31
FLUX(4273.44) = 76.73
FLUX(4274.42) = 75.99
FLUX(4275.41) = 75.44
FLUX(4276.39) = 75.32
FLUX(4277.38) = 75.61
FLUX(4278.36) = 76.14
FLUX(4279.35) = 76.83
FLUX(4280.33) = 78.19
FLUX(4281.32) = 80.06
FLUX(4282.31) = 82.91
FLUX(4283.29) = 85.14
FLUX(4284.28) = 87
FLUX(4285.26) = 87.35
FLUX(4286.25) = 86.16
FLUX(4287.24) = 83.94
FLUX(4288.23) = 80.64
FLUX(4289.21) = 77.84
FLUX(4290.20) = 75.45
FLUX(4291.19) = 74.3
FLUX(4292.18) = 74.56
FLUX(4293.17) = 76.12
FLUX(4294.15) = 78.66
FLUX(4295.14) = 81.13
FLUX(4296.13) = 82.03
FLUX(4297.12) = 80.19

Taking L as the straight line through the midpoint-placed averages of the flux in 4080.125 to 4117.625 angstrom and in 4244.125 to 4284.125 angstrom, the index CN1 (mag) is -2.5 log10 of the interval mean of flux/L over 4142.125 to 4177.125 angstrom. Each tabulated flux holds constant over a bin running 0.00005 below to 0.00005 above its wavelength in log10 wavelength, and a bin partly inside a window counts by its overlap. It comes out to 0.117 mag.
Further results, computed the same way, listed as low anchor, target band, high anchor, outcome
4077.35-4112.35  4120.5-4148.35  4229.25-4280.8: 0.09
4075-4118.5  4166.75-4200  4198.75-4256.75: 0.18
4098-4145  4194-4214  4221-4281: 0.04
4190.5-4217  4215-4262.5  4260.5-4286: -0.10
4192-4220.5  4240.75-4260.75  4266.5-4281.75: -0.16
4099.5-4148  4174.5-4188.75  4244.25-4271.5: 0.18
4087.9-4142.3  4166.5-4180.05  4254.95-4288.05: 0.13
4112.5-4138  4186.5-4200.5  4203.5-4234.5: 0.14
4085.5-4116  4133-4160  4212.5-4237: 0.13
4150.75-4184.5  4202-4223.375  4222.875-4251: -0.04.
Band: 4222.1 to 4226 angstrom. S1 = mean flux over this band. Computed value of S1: 88.9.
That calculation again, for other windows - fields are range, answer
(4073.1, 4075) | 82.7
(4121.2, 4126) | 82.8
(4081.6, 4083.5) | 94.6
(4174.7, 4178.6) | 67.3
